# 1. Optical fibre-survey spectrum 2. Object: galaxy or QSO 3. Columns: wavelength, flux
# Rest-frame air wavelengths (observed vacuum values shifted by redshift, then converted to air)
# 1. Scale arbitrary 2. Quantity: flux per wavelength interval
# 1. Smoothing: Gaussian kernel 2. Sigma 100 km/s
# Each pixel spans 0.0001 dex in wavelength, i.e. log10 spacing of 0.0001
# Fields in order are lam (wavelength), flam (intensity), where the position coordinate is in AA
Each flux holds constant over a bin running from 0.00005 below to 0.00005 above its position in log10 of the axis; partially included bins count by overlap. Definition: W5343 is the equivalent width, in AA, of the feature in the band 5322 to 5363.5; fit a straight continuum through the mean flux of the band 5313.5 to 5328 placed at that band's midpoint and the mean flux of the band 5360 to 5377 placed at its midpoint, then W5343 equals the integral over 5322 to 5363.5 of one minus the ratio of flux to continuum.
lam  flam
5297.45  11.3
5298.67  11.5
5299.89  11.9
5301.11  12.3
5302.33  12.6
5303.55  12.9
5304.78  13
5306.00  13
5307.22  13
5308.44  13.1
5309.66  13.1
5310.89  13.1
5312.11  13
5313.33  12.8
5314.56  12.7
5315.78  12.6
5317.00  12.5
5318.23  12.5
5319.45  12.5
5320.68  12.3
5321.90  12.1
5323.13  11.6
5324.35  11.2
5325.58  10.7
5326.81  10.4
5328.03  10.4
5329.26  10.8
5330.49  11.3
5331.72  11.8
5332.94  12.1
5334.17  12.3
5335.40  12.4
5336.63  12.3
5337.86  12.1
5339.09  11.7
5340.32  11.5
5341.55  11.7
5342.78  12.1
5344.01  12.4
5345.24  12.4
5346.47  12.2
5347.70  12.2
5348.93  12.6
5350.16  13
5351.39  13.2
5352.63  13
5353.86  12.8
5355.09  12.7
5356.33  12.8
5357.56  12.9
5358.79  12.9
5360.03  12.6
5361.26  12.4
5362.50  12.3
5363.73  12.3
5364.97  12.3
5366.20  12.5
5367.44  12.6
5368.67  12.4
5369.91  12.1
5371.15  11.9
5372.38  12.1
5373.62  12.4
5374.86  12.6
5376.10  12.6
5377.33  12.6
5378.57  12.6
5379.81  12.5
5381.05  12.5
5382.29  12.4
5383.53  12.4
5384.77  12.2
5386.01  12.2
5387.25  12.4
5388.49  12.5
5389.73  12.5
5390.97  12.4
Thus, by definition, 0.1 AA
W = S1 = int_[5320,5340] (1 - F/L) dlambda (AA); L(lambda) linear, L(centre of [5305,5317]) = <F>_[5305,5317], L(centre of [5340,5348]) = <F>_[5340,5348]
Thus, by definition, 1.4 AA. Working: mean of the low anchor 12.9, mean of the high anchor 12.1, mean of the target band 11.6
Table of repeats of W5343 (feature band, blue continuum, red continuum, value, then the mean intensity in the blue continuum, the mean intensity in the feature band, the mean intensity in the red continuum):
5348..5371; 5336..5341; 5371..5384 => -0.81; 11.9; 12.6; 12.4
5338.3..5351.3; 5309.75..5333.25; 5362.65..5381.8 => -0.07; 11.9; 12.2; 12.4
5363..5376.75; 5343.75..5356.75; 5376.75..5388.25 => 0.19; 12.7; 12.4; 12.4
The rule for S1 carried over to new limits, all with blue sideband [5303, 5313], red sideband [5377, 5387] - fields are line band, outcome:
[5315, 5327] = 0.94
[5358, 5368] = 0.06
